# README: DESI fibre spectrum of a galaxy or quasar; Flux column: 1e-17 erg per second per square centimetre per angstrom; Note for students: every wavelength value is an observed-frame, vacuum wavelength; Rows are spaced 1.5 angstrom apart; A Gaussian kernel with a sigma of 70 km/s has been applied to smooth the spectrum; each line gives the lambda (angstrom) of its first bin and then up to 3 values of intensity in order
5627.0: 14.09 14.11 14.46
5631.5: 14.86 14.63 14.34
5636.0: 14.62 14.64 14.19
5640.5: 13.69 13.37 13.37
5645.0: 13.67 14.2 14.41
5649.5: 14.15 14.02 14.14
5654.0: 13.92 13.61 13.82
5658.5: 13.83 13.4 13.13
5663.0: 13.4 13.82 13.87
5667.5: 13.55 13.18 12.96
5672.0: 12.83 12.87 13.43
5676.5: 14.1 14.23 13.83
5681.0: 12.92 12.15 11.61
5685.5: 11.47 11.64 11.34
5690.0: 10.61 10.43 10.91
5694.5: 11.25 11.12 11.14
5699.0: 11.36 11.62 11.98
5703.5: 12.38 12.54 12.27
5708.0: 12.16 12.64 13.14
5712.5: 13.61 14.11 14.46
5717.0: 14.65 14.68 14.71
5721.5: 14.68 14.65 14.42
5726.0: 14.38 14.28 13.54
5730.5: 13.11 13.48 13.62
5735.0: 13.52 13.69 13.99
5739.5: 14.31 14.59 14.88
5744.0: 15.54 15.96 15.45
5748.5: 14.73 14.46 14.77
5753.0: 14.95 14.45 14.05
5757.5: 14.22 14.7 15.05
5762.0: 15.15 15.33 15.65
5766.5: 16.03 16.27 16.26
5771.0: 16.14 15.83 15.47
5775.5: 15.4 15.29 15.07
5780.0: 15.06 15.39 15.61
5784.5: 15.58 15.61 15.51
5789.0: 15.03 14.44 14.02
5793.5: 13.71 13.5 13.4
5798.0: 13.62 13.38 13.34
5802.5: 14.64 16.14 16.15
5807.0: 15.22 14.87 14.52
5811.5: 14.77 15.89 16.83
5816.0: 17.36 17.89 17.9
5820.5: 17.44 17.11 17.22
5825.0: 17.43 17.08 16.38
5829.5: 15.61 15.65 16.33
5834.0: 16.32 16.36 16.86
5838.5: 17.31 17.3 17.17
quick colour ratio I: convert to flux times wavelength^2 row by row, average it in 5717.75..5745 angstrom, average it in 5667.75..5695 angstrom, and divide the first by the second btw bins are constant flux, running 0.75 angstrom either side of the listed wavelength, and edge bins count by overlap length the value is 1.2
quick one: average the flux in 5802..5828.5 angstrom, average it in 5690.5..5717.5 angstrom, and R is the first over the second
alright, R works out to 1.3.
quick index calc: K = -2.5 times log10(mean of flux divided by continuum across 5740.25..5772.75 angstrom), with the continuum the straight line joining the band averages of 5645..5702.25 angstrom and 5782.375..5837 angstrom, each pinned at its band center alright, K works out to -0.05 mag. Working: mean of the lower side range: 12.8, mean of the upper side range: 15.6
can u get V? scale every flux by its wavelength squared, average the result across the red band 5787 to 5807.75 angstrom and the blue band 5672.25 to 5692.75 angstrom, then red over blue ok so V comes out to 1.22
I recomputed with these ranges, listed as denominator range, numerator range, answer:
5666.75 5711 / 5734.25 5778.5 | 1.26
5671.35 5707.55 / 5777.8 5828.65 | 1.34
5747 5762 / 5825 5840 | 1.16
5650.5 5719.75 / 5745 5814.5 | 1.21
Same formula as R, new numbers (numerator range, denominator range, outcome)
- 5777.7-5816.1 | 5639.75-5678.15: 1.09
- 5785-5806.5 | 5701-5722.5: 1.08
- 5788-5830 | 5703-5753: 1.10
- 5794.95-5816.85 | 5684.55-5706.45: 1.31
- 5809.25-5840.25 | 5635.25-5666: 1.20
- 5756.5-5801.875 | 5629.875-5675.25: 1.08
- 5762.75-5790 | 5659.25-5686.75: 1.19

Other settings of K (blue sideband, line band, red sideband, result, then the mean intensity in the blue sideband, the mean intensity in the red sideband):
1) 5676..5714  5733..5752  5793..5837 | -0.08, 12.1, 15.8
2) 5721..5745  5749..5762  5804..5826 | 0.01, 14.2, 16.5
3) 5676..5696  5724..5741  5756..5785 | 0.00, 12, 15.4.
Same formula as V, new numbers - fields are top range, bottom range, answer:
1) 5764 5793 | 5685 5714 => 1.34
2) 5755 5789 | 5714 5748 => 1.08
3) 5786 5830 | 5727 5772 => 1.07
